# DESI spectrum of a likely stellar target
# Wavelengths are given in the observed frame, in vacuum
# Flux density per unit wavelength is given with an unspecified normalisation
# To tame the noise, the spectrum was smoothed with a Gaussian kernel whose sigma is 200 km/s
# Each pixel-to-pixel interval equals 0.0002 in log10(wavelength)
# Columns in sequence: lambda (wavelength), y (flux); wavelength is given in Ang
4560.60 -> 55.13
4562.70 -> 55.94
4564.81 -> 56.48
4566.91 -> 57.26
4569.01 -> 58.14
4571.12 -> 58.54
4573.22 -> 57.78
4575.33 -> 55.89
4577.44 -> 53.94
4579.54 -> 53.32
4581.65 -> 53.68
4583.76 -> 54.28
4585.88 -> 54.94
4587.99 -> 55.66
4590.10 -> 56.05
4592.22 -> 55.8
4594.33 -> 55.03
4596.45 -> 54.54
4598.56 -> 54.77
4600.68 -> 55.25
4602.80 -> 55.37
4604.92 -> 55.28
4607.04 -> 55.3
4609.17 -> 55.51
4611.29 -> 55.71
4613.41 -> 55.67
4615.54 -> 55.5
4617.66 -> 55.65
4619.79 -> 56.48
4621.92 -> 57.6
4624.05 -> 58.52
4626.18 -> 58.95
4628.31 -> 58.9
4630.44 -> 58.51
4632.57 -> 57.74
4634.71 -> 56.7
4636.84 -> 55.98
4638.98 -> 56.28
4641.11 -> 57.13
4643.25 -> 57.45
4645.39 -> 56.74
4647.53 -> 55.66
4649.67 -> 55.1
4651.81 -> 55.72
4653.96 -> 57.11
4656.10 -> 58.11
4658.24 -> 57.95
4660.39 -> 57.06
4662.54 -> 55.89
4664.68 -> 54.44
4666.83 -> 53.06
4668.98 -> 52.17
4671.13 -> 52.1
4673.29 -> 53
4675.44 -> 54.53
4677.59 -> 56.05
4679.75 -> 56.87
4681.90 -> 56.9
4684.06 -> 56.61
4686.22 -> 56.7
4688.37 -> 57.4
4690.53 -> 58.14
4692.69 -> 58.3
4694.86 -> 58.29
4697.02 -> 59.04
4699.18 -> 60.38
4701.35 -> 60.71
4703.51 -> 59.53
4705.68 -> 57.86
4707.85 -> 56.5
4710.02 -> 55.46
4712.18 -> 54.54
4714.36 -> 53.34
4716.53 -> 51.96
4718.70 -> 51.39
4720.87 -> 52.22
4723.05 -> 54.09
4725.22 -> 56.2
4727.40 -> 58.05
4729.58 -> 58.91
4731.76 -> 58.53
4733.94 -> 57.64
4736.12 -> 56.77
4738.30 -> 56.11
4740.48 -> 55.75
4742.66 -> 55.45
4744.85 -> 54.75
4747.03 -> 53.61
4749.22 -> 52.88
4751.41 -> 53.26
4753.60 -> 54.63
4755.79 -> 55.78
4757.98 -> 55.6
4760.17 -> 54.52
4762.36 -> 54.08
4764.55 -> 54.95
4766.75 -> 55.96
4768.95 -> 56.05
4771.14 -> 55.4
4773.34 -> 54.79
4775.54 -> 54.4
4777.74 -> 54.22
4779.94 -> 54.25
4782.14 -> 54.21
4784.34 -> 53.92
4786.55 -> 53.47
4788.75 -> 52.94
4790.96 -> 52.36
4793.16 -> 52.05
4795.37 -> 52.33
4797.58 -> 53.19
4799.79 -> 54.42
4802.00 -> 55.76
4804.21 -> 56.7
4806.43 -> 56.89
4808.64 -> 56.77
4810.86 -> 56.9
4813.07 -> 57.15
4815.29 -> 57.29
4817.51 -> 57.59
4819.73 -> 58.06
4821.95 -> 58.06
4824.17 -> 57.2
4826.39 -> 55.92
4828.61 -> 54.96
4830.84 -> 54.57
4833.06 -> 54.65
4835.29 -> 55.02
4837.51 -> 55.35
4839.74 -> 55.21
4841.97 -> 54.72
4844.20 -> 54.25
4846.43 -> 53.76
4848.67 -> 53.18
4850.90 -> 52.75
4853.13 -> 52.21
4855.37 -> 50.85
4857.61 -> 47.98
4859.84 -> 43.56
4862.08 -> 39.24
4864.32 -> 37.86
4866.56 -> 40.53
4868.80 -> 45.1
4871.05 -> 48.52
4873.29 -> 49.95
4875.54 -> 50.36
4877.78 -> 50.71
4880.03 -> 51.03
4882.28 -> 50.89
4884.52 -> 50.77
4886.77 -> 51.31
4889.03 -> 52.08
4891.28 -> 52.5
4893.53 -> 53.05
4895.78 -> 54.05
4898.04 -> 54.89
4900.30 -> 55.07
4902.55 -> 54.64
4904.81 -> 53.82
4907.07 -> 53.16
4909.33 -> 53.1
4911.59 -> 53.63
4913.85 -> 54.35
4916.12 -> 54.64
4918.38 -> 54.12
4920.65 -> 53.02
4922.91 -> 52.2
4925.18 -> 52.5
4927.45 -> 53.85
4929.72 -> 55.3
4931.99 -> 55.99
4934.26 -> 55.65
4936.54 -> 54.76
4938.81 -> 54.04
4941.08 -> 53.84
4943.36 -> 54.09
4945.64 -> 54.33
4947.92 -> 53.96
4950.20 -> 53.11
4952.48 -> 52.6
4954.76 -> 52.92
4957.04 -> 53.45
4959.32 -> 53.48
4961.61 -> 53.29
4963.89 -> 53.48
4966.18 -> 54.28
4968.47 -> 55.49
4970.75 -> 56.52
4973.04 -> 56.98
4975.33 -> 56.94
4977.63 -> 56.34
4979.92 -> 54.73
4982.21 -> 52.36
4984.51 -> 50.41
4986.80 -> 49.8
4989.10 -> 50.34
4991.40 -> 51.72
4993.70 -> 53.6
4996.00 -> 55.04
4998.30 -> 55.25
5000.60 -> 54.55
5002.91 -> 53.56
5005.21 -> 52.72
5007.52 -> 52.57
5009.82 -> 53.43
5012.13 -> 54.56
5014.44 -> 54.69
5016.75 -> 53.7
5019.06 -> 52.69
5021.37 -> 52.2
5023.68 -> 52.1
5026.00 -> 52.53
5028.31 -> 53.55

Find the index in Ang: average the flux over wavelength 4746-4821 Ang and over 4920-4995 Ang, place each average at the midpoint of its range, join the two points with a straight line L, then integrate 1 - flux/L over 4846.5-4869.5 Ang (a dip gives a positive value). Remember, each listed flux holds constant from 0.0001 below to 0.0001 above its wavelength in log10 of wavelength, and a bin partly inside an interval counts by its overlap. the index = 3.3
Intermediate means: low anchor 54.9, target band 46.7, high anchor 53.8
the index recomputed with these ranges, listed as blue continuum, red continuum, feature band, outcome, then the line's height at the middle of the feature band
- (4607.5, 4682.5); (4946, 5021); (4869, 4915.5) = 1.8 Ang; 54.4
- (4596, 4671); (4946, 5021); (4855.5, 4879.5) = 3.9 Ang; 54.5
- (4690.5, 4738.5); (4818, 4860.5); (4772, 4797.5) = 0.7 Ang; 55.1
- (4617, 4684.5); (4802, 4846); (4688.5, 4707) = -0.9 Ang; 56.2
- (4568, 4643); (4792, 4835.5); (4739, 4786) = 1.0 Ang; 55.9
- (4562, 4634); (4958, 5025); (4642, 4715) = -1.1 Ang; 55.6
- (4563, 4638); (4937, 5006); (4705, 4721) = 0.4 Ang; 55.4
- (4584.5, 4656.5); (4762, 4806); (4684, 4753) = -1.4 Ang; 55.1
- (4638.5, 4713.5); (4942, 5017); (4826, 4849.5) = 0.2 Ang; 55.1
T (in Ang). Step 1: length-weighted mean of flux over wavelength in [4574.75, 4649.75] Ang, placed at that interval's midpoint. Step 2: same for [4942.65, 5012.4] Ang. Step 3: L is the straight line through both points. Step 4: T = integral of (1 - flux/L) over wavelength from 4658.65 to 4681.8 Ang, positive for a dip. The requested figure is 0.38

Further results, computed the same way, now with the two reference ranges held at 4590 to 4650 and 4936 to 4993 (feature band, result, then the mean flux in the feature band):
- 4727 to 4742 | -0.5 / 57.3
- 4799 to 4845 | -1.1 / 56.1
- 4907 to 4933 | 0.1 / 53.8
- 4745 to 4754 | 0.3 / 53.6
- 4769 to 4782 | 0.1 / 54.7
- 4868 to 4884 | 1.4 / 49.6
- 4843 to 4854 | 0.3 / 53.3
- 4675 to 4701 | -0.8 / 57.6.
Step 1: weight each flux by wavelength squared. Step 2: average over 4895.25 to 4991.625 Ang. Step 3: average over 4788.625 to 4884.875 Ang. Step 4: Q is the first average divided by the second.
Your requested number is 1.07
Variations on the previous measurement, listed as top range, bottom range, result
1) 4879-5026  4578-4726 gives 1.08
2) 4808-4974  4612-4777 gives 1.03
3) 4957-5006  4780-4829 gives 1.05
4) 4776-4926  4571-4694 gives 1.03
